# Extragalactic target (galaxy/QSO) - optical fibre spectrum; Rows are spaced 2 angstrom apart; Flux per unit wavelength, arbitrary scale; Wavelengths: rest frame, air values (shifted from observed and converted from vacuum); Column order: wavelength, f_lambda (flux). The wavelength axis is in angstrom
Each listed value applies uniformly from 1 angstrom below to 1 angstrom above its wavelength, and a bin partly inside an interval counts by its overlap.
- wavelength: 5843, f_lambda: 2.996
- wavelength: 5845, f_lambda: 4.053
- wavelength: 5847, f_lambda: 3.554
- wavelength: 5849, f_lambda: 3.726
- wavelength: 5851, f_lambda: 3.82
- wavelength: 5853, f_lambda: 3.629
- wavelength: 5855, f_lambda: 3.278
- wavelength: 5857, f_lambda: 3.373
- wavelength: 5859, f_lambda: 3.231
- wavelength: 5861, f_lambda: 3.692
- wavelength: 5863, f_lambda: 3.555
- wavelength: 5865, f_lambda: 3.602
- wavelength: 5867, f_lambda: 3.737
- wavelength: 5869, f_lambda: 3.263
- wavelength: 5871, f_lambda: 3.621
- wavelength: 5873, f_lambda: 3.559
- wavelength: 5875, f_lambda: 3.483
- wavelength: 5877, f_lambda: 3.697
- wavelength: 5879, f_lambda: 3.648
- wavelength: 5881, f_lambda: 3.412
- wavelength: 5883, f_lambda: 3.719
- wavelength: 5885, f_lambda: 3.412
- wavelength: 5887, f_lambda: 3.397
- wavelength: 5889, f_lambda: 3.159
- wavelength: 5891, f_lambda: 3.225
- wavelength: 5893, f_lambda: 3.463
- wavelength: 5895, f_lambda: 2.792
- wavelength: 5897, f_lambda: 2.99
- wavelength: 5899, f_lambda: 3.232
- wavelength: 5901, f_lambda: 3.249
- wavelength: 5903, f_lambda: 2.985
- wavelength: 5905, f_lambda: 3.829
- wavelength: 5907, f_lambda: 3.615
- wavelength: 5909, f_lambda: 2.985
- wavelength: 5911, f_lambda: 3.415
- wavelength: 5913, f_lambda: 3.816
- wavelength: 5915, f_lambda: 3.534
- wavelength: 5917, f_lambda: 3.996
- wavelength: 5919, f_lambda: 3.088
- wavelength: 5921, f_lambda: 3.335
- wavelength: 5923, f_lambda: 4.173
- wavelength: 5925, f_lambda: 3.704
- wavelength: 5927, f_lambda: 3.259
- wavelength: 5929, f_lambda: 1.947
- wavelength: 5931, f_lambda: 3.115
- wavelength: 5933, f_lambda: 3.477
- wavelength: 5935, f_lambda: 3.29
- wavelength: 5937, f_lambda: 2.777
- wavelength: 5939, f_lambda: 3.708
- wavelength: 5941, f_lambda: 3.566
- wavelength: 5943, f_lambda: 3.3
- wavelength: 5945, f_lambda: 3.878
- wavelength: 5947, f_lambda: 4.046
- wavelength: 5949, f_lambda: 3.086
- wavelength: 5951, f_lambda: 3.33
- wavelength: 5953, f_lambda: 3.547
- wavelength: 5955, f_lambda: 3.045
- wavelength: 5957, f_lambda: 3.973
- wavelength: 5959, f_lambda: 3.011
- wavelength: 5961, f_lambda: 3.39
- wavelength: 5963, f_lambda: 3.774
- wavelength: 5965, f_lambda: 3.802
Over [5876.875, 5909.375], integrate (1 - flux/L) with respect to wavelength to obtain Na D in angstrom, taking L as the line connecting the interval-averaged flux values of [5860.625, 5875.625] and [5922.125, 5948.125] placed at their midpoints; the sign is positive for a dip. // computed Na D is 1.5 angstrom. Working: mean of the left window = 3.56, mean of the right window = 3.4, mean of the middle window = 3.34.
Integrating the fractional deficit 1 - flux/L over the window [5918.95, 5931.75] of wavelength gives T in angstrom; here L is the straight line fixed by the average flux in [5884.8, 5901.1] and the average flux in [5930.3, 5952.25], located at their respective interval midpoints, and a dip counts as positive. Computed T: 0.4 angstrom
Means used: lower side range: 3.2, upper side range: 3.42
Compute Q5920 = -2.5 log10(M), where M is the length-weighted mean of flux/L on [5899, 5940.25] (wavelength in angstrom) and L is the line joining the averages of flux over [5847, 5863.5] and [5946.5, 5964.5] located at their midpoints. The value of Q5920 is 0.04 mag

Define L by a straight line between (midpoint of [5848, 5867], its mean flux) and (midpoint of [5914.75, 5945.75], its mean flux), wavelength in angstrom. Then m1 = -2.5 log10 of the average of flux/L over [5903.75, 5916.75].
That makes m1 -0.04 mag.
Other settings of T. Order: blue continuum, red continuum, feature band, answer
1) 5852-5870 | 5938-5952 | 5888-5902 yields 1.42 angstrom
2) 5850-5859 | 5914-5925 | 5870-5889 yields 0.09 angstrom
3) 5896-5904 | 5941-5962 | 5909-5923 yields -1.36 angstrom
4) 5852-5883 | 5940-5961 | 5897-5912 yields 0.83 angstrom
